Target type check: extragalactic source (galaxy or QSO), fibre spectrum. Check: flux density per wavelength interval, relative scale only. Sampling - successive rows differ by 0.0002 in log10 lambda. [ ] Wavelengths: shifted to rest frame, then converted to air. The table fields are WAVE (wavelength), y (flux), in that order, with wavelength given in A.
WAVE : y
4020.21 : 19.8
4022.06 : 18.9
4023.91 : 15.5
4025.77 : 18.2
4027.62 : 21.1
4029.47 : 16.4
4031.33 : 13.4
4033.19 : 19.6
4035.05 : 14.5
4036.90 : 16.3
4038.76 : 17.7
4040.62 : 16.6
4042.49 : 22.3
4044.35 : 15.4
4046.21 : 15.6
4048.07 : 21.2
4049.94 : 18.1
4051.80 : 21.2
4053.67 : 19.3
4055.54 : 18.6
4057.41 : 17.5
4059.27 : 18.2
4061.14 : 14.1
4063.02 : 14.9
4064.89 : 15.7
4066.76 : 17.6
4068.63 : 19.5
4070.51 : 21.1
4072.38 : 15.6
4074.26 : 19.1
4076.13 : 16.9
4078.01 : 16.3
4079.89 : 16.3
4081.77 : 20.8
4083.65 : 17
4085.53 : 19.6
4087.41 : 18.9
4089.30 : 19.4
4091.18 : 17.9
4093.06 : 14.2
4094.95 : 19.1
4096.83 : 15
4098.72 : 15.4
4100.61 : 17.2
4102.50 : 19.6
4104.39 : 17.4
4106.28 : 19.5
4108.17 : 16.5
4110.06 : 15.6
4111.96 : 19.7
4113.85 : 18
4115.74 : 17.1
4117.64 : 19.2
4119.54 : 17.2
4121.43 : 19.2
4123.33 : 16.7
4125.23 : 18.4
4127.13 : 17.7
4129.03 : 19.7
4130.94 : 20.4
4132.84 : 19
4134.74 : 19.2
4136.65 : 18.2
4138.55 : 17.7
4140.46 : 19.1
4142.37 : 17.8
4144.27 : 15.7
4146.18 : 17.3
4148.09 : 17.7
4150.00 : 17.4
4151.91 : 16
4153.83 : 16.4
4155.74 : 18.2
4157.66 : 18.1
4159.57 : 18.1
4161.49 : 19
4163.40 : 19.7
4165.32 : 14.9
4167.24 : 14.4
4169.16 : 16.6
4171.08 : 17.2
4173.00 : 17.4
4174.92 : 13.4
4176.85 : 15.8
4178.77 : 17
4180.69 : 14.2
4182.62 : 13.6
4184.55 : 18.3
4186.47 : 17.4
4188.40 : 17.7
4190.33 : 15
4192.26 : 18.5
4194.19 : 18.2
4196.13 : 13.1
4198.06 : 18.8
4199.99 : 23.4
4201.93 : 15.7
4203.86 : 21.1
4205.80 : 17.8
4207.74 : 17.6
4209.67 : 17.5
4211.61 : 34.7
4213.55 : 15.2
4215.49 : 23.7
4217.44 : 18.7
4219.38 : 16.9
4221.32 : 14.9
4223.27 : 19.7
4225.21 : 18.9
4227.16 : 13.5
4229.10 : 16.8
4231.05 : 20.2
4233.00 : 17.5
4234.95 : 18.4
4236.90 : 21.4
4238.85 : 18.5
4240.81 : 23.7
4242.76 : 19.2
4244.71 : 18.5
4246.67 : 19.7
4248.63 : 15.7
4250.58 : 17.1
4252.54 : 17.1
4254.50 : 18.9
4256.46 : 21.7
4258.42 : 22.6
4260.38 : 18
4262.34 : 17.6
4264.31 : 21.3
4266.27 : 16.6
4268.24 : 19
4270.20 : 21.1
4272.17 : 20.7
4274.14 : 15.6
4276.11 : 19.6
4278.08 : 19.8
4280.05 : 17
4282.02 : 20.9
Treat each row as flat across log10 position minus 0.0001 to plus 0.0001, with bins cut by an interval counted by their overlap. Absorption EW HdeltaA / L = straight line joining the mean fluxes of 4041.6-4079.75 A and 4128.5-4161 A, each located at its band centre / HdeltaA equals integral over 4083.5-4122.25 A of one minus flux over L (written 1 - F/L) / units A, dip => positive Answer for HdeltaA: 0.4 A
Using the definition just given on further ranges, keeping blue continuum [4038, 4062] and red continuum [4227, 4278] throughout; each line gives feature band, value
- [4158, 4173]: 1.1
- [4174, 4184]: 2.0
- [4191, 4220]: -0.9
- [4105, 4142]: 0.3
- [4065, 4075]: -0.1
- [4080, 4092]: -0.3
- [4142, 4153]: 1.0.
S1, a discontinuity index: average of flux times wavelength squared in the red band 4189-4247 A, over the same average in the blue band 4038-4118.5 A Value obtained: 1.1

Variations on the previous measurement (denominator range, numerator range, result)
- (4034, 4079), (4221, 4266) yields 1.16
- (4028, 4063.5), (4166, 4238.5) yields 1.10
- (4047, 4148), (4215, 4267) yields 1.12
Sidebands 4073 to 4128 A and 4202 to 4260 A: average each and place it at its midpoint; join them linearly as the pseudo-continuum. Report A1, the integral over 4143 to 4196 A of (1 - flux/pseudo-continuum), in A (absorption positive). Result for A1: 5.0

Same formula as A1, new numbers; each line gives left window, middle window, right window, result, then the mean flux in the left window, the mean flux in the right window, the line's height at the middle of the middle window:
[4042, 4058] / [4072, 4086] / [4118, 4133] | 0.7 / 18.7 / 18.5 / 18.7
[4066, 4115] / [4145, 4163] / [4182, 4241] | 0.6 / 17.8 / 18.6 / 18.2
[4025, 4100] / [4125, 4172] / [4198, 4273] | 1.7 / 17.6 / 19.2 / 18.4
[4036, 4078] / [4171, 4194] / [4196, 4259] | 3.0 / 17.8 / 19.1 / 18.8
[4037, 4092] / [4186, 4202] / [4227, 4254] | 0.7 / 18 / 18.5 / 18.4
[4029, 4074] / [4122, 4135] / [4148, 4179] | -1.2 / 17.5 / 16.9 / 17.1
